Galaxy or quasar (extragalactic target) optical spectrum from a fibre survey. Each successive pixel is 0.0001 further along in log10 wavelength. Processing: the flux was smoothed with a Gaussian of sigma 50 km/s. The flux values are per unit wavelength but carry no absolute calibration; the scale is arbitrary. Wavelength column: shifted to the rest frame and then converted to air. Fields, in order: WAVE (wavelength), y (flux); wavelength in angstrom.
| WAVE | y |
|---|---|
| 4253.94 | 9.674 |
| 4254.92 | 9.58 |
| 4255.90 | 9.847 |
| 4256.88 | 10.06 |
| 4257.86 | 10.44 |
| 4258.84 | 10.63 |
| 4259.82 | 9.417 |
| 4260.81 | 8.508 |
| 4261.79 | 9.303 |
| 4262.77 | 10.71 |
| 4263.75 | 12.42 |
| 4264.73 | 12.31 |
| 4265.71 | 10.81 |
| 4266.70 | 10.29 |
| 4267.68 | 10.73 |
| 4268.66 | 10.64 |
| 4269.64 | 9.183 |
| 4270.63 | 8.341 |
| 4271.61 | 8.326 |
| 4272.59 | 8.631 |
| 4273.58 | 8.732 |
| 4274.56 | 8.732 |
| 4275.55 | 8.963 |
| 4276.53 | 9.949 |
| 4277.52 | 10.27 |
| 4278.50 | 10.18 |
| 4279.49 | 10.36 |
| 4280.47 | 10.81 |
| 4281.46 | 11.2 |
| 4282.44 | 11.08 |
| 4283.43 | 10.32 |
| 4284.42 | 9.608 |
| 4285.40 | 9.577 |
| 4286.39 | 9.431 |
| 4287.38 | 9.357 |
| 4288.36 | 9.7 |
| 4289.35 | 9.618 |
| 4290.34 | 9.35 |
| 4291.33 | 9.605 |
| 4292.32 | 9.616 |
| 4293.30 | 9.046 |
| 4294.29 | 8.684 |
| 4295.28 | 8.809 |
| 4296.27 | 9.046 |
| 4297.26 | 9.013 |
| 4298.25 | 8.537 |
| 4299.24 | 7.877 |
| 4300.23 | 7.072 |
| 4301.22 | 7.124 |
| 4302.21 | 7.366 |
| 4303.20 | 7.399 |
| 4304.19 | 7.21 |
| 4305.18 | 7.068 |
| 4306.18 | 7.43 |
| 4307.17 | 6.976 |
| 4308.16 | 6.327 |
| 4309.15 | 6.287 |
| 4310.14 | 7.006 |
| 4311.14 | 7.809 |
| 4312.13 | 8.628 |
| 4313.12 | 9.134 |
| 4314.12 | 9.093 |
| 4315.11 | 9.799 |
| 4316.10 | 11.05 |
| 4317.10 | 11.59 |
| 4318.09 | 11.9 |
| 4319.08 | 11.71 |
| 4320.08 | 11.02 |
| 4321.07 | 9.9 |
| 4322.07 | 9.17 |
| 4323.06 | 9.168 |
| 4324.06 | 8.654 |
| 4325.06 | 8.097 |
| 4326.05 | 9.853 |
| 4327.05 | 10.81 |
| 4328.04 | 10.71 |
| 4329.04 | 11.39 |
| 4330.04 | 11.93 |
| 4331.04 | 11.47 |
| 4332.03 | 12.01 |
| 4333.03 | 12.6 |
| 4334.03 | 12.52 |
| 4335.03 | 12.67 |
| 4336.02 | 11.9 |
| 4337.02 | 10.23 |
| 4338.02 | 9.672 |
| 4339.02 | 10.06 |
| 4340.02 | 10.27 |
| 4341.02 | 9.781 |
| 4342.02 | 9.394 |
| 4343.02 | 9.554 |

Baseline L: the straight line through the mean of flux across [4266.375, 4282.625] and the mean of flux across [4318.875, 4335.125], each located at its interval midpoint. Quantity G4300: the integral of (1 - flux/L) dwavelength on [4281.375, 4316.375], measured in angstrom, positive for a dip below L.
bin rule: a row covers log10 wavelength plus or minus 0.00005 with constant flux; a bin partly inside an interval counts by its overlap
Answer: 5.4 angstrom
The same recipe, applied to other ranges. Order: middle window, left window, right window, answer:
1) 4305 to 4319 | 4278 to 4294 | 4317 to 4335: 2.4 angstrom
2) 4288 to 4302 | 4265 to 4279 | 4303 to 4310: -1.6 angstrom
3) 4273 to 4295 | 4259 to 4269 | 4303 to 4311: -2.2 angstrom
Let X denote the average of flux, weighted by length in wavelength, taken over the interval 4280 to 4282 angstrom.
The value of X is 11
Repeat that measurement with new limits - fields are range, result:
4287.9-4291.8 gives 9.55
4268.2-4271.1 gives 9.37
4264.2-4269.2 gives 11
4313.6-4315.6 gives 9.43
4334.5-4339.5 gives 10.9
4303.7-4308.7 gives 6.99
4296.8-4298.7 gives 8.77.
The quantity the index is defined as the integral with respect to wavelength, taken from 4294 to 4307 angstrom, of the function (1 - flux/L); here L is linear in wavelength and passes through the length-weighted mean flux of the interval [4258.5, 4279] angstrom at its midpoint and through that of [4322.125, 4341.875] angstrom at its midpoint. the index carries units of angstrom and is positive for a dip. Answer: 3.0 angstrom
